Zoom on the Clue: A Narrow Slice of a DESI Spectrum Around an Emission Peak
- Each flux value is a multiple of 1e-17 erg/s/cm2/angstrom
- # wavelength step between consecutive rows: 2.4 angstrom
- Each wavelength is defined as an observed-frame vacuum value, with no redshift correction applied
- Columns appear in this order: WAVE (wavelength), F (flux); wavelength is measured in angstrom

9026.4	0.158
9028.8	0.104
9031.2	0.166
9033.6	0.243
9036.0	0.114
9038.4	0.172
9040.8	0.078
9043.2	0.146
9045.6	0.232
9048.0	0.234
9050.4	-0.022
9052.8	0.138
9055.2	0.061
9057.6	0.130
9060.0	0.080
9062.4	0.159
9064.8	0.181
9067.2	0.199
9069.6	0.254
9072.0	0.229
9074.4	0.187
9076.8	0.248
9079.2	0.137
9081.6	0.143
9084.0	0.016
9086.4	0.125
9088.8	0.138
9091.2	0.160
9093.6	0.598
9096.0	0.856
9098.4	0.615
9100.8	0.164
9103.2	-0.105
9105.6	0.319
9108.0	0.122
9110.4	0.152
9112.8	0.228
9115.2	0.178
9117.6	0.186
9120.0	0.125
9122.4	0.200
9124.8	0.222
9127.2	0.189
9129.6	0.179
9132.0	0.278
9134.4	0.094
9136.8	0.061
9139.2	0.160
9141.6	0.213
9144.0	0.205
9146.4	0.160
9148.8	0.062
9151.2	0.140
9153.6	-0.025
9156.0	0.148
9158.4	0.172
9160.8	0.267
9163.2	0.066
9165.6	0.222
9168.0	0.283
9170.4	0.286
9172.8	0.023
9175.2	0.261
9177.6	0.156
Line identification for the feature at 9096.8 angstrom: Hbeta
